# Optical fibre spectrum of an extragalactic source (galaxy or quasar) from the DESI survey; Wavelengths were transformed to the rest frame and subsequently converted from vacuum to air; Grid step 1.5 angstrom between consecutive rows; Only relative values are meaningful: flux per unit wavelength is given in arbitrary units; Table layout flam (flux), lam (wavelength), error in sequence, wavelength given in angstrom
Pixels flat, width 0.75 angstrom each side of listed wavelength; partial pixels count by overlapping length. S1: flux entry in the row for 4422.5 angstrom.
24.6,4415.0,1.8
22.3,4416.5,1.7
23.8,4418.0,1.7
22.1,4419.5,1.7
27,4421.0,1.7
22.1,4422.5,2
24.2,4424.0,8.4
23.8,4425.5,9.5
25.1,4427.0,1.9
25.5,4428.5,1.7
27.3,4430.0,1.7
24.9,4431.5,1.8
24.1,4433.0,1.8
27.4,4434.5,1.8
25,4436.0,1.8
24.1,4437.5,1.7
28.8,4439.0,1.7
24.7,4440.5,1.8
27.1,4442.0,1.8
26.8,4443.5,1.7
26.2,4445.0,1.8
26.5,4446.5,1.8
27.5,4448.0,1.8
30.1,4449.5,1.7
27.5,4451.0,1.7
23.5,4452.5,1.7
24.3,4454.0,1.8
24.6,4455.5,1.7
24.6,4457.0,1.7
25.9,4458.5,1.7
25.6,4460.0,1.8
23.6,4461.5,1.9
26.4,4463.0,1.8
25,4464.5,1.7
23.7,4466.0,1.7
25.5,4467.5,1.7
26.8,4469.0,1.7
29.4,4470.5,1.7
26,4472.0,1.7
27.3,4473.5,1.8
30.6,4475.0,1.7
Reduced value 22.1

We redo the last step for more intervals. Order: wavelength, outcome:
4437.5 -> 24.1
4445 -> 26.2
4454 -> 24.3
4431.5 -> 24.9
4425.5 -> 23.8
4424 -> 24.2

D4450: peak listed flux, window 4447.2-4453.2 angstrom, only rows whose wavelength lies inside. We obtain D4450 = 30.1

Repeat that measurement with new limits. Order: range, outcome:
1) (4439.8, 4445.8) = 27.1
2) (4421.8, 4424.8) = 24.2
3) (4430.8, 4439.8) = 28.8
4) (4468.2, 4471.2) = 29.4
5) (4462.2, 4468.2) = 26.4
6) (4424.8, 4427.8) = 25.1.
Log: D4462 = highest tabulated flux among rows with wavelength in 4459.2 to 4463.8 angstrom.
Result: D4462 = 26.4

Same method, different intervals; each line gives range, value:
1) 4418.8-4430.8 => 27.3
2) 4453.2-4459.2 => 25.9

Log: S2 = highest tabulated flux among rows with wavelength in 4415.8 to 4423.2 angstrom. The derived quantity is 27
